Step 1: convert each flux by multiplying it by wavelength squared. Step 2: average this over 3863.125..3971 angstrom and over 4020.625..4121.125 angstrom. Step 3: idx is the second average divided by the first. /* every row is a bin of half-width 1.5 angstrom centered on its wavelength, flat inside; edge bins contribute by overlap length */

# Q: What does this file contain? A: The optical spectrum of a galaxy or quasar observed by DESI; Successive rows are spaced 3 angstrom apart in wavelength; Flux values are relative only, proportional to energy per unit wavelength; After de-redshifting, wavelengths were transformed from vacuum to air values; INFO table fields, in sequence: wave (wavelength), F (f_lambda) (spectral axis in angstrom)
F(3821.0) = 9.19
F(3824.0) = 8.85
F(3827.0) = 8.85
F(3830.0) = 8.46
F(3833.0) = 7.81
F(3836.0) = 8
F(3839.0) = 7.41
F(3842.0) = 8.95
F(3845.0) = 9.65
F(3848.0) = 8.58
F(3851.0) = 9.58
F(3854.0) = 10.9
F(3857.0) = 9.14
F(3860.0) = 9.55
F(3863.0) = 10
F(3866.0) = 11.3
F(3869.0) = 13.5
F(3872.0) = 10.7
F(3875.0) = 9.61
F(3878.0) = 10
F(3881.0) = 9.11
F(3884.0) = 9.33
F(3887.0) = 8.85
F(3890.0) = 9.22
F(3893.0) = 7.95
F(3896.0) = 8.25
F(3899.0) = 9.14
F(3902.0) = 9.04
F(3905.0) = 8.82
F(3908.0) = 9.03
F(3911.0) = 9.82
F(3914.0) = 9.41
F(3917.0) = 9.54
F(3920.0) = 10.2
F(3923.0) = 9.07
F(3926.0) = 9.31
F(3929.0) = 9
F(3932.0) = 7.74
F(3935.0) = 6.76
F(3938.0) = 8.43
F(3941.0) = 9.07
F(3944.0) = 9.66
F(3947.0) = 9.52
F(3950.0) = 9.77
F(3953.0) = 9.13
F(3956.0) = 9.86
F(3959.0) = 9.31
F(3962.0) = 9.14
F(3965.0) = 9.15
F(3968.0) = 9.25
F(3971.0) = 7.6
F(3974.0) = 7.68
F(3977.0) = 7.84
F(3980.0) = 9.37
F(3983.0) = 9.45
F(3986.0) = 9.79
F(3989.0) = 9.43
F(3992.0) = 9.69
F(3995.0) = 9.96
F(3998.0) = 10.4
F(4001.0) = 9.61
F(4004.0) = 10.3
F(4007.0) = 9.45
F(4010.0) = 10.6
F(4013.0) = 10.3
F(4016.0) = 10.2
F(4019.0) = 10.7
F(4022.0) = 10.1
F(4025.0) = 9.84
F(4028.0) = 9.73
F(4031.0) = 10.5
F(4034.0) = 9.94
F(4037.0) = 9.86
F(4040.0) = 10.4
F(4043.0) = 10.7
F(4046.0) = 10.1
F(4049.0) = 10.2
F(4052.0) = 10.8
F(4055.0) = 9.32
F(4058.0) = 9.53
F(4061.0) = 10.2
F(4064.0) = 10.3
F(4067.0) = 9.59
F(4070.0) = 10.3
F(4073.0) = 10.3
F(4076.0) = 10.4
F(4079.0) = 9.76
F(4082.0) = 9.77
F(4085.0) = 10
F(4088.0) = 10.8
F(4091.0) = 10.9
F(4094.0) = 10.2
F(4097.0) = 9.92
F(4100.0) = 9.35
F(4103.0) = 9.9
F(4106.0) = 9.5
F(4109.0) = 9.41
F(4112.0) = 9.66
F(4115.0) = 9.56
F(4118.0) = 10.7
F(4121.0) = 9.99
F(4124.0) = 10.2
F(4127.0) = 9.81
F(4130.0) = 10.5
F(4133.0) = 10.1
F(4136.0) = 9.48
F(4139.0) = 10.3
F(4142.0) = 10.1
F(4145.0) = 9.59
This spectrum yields 1.16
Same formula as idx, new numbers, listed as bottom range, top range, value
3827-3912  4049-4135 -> 1.20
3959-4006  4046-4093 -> 1.14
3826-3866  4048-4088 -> 1.24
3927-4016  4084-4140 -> 1.16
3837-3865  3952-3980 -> 1.00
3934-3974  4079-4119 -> 1.20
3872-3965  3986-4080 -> 1.17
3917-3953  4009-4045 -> 1.19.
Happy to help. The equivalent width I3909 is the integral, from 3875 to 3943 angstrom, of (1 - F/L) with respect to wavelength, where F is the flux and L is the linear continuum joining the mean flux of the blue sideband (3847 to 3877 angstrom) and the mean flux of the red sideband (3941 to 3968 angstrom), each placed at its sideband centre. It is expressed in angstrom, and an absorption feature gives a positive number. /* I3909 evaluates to 6.05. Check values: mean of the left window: 10.3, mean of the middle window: 8.98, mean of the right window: 9.41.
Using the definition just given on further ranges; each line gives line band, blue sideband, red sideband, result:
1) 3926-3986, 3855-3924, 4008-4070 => 5.97 angstrom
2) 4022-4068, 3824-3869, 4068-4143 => -1.00 angstrom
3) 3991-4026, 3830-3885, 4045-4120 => -0.81 angstrom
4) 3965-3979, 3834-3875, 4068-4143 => 2.32 angstrom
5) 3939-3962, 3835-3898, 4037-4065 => 0.88 angstrom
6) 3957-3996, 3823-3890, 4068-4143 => 2.75 angstrom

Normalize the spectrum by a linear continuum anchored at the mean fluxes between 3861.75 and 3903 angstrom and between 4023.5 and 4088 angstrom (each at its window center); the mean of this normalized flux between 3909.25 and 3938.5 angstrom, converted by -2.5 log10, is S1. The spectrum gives 0.10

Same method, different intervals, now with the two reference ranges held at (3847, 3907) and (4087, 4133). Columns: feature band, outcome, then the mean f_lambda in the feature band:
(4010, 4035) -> -0.03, 10.2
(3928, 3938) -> 0.23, 7.86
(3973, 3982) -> 0.17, 8.39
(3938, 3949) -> 0.05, 9.3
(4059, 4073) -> -0.02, 10.1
